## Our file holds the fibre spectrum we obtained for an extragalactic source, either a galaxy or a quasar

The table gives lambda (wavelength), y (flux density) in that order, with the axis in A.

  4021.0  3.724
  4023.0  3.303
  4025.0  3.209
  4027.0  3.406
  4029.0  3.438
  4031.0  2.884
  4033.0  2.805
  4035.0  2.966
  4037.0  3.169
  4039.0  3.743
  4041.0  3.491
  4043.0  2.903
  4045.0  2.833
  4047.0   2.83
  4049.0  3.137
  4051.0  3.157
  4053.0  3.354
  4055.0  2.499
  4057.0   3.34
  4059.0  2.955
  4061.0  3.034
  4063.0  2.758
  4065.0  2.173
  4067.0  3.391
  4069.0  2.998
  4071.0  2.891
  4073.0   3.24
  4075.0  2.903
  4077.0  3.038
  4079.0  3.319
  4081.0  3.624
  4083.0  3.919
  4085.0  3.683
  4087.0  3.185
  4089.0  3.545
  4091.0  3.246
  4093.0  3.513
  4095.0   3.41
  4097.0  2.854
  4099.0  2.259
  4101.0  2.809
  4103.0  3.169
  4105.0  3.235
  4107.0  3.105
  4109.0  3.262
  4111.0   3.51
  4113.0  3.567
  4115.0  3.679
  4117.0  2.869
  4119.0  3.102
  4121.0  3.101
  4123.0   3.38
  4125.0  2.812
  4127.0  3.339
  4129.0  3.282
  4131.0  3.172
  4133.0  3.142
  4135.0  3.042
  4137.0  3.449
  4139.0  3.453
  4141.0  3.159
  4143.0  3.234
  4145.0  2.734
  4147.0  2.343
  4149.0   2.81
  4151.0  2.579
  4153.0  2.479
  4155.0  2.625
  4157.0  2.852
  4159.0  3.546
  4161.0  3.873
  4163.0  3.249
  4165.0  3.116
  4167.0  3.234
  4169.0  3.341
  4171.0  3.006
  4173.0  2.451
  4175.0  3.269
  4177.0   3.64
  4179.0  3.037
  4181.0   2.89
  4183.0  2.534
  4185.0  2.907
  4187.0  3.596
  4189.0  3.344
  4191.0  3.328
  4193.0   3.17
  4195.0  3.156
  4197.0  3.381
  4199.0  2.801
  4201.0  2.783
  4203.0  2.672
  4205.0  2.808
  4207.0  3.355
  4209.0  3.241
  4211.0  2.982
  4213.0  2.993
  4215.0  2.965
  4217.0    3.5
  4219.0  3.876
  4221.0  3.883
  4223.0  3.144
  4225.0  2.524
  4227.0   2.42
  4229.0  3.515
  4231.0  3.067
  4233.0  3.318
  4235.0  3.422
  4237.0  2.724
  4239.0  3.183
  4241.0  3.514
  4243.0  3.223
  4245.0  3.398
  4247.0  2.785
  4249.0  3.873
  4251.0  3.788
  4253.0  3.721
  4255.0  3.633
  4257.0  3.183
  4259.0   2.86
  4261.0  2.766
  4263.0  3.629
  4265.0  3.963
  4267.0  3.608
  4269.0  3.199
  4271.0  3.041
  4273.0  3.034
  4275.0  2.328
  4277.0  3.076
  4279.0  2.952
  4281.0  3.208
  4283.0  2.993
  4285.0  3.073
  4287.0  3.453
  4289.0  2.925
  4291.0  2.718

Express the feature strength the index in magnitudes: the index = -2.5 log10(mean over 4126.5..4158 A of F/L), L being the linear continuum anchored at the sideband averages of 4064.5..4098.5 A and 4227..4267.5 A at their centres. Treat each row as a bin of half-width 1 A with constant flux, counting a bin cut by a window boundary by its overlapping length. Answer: 0.10 mag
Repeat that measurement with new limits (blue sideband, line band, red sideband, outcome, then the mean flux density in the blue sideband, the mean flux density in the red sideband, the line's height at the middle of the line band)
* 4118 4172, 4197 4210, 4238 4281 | 0.073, 3.09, 3.27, 3.18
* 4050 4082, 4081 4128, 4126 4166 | -0.066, 3.04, 3.07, 3.06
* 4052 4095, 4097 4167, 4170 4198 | 0.018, 3.18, 3.12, 3.15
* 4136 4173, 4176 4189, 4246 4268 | 0.011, 3.04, 3.44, 3.15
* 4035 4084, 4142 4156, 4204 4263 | 0.181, 3.11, 3.24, 3.17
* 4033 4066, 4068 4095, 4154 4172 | -0.085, 3.01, 3.2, 3.07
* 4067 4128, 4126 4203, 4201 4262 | 0.045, 3.22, 3.2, 3.21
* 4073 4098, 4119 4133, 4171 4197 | 0.027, 3.35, 3.12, 3.25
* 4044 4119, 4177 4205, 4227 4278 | 0.054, 3.14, 3.26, 3.22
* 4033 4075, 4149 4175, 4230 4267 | 0.061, 3.03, 3.34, 3.21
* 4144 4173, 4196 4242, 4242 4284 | -0.001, 2.97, 3.25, 3.13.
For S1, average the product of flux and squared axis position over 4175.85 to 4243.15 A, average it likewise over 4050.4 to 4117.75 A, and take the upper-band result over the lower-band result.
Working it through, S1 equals 1.1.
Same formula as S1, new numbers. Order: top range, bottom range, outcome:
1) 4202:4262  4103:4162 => 1.08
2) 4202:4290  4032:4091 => 1.12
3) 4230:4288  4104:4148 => 1.09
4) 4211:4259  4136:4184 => 1.12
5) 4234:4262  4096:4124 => 1.12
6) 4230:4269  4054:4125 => 1.15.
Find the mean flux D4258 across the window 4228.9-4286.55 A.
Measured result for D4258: 3.24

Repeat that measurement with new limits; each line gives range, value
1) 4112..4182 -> 3.11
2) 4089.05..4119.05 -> 3.19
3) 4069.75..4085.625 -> 3.31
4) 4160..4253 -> 3.19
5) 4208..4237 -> 3.19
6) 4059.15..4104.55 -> 3.13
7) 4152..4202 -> 3.1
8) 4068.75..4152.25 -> 3.17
